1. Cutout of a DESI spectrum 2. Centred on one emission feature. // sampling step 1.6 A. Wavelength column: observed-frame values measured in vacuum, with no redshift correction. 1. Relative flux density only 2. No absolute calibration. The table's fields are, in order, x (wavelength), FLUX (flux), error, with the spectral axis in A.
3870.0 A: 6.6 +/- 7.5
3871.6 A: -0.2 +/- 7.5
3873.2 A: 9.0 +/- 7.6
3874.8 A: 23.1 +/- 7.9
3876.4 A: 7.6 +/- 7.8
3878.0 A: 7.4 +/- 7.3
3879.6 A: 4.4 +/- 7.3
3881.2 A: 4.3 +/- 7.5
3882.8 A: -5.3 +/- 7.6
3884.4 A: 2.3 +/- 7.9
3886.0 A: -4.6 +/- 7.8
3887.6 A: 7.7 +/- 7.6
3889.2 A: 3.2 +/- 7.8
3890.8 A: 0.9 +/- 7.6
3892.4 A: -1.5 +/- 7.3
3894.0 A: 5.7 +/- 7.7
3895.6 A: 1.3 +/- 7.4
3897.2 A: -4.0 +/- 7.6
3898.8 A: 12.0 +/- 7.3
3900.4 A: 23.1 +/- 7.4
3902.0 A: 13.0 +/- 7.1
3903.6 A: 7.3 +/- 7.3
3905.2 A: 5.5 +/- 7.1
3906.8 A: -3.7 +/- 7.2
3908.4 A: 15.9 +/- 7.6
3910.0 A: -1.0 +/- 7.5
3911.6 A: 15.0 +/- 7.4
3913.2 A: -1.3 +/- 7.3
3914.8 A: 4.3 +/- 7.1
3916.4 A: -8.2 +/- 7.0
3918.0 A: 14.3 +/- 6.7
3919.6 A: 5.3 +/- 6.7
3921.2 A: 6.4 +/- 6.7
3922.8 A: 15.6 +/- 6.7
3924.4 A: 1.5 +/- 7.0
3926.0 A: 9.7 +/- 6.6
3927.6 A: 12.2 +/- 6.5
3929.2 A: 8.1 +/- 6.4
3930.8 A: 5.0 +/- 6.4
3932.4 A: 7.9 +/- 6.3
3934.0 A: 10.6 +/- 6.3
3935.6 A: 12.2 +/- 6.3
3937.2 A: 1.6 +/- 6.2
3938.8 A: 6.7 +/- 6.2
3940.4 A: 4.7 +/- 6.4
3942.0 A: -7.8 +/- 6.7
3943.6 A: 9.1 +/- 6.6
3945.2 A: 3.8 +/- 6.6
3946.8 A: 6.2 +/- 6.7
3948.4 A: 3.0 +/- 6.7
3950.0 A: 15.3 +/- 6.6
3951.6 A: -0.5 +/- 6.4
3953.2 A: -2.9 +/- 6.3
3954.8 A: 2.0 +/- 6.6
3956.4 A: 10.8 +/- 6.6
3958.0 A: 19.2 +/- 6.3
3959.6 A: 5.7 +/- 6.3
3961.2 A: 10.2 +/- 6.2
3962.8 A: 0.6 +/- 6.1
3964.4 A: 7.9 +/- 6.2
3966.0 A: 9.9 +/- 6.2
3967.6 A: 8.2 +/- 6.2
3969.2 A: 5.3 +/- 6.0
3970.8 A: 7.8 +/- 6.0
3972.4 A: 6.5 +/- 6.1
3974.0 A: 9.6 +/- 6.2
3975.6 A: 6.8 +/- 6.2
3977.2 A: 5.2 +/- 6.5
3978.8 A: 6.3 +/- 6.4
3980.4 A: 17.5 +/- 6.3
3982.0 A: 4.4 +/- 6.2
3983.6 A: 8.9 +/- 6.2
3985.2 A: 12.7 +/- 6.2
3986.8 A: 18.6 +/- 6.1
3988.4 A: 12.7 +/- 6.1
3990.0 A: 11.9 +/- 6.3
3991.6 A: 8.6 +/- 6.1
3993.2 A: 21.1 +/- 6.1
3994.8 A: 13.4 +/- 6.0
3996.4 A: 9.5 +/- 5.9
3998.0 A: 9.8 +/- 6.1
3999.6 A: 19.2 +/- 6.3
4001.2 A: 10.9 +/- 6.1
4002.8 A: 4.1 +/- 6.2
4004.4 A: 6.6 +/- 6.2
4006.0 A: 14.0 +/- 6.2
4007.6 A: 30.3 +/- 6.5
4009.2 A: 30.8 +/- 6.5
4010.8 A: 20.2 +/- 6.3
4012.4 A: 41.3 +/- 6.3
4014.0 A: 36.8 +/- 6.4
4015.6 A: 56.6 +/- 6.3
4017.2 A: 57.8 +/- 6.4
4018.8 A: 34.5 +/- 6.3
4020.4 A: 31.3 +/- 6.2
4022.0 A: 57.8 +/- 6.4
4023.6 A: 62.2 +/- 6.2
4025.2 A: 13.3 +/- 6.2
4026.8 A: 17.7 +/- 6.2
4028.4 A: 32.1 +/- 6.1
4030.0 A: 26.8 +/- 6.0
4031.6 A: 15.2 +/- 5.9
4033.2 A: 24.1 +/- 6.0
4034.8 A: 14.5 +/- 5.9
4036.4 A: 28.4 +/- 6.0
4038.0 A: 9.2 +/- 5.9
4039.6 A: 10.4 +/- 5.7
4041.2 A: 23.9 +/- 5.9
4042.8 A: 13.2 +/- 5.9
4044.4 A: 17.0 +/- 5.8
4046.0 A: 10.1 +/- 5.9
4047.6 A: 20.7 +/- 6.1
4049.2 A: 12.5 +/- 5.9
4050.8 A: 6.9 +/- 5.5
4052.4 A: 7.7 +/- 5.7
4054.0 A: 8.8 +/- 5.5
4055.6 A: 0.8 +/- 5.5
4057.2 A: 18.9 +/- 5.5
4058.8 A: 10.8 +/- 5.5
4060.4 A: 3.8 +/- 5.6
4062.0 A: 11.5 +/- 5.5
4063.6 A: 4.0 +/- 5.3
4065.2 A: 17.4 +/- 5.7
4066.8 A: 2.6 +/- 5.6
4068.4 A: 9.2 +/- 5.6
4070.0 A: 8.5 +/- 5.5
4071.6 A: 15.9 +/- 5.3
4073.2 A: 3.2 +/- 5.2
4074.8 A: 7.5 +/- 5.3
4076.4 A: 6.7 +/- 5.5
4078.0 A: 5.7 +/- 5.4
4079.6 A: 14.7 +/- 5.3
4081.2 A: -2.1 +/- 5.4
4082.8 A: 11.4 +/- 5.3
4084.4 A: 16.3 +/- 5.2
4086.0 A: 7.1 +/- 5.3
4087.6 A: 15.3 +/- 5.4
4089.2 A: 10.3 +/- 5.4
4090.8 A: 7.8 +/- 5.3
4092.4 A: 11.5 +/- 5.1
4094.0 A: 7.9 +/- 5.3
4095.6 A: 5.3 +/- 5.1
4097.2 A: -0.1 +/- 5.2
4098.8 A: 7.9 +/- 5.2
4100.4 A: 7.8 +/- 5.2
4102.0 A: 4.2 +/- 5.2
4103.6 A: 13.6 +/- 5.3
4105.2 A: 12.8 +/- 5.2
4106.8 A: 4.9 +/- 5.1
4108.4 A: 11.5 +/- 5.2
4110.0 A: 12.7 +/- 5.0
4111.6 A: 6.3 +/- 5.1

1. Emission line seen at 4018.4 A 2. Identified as Lyman alpha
